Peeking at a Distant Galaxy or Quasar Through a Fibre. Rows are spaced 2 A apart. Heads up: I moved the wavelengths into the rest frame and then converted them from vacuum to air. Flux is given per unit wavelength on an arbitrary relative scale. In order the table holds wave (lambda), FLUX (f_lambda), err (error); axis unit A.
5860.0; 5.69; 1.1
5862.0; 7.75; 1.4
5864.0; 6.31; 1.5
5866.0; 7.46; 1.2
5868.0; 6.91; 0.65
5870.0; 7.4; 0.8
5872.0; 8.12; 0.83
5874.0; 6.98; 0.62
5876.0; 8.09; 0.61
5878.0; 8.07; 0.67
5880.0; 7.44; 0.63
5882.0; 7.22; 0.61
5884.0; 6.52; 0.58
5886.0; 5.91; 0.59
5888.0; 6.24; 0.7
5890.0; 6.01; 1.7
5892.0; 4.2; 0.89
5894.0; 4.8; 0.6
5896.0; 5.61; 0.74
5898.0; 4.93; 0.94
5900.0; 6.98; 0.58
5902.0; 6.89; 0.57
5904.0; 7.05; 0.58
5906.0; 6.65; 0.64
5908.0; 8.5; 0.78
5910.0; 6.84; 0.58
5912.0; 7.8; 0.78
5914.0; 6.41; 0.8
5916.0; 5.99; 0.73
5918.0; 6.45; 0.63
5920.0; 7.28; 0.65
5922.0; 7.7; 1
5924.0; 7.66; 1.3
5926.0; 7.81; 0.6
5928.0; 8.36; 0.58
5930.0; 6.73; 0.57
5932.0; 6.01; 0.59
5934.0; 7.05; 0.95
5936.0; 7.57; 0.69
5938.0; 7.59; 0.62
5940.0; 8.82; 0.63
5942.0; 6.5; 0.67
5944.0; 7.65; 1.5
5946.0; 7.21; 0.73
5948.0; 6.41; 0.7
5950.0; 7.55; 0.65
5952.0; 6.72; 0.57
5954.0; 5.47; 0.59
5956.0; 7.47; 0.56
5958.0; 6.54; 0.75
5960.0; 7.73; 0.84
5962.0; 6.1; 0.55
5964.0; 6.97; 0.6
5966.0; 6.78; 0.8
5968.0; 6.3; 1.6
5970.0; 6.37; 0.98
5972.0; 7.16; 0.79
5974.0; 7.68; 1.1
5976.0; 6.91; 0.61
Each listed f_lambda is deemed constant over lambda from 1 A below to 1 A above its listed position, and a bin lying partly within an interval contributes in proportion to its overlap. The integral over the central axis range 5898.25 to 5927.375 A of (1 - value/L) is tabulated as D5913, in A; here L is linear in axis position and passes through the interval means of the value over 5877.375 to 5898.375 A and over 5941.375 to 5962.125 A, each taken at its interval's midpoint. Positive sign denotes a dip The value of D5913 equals -3.2 A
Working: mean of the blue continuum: 6.09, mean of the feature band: 7.1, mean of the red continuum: 6.89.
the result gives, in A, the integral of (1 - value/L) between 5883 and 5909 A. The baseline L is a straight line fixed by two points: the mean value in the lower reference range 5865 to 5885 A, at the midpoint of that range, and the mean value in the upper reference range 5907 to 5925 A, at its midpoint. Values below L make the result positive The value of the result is 4.0 A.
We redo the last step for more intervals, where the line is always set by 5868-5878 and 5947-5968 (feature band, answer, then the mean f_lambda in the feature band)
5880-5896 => 3.3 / 5.93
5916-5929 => -0.6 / 7.42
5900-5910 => 0.1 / 7.2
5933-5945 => -1.0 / 7.53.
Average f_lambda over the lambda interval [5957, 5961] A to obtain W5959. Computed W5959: 7.13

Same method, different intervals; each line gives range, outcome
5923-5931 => 7.64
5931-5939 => 7.05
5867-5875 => 7.35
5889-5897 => 5.15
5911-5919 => 6.66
